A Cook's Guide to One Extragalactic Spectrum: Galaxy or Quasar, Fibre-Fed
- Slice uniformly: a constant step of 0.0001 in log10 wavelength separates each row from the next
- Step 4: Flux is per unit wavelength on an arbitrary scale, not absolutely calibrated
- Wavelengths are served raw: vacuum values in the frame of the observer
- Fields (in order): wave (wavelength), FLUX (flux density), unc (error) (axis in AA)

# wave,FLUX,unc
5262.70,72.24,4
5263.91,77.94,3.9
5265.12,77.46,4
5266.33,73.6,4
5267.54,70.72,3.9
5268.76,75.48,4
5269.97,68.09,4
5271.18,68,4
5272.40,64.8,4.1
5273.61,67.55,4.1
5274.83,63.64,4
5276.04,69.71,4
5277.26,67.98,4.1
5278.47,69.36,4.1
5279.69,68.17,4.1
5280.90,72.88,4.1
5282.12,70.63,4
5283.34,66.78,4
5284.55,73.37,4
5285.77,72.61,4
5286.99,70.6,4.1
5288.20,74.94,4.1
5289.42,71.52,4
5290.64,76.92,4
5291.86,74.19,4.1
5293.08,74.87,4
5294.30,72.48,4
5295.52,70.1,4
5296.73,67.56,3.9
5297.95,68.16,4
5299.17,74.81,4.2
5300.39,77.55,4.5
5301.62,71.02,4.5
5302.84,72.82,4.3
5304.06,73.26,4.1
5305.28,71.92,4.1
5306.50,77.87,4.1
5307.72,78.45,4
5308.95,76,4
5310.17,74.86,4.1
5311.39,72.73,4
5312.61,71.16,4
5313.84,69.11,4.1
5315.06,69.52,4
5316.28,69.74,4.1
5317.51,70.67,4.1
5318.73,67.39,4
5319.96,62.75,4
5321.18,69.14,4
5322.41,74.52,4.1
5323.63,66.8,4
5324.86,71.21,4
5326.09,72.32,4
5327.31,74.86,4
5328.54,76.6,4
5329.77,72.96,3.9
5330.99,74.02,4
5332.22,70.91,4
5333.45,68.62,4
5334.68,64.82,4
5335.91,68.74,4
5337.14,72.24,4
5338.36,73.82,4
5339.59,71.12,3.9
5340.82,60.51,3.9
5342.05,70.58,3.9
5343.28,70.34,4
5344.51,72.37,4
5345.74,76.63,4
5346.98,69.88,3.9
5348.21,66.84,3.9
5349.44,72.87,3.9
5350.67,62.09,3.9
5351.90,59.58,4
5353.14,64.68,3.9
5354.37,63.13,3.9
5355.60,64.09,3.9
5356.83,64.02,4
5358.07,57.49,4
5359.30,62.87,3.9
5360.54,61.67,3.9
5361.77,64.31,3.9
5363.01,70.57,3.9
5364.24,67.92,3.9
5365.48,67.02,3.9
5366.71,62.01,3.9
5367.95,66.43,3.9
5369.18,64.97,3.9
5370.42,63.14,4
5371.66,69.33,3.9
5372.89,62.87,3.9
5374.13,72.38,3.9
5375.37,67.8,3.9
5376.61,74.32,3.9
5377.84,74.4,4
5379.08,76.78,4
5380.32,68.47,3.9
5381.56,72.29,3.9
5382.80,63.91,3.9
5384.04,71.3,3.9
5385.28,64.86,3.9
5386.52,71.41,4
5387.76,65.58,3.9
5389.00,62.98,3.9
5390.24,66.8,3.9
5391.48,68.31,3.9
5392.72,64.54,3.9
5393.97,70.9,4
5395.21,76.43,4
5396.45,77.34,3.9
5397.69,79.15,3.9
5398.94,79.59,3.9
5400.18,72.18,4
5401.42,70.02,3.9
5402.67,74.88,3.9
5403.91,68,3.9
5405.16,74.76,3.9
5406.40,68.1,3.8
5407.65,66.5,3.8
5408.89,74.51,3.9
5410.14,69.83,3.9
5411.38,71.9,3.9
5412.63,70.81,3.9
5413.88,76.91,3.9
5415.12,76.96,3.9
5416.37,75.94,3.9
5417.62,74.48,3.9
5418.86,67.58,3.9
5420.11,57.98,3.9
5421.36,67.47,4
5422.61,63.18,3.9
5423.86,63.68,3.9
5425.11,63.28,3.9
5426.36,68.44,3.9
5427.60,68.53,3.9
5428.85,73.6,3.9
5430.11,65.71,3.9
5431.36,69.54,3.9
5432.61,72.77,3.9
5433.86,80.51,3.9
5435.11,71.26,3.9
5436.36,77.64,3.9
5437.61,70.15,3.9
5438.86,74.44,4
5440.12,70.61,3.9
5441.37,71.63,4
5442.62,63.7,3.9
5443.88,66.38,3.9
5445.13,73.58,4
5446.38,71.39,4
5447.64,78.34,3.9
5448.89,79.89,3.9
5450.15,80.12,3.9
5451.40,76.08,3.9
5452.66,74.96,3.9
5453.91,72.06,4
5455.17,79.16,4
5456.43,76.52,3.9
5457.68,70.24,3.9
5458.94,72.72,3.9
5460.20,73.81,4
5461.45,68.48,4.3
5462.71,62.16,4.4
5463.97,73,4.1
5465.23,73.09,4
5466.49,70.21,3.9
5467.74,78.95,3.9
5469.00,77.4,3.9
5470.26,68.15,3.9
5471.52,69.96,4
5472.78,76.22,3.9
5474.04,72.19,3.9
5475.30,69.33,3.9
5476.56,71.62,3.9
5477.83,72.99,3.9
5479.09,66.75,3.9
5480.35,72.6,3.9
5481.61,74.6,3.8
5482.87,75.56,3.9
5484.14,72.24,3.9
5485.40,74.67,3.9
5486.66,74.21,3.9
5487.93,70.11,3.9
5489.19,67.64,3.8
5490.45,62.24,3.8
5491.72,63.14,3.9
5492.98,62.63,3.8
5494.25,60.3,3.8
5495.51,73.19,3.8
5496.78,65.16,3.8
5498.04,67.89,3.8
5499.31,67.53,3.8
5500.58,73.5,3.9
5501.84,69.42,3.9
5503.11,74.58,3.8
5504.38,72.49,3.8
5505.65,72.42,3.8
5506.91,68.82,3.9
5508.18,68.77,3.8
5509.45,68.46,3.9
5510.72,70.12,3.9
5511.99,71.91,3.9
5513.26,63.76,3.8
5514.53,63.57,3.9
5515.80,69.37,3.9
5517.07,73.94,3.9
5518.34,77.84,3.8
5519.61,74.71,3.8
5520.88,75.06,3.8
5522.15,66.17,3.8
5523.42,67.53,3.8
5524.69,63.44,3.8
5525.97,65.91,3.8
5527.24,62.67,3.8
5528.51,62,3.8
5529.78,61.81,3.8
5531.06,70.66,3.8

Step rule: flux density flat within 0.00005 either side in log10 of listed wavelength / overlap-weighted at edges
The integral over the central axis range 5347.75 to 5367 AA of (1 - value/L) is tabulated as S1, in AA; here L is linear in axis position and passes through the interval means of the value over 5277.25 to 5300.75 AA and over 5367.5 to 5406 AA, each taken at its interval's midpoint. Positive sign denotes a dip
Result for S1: 1.7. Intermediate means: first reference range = 71.8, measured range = 64.5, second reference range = 70.2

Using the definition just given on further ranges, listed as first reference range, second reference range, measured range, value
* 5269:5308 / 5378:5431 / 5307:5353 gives 0.3 AA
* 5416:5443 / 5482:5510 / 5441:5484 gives -2.0 AA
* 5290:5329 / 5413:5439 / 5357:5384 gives 1.5 AA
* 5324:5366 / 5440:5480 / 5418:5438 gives 0.7 AA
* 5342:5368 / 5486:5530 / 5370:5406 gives -2.1 AA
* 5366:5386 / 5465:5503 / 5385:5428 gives -0.7 AA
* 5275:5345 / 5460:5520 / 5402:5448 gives 0.1 AA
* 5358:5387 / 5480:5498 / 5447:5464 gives -1.4 AA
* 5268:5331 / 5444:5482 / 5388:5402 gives 0.2 AA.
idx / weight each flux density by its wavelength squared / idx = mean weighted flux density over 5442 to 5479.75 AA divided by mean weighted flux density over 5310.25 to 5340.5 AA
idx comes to 1.1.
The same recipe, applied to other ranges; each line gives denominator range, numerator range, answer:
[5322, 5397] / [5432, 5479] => 1.10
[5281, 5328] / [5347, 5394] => 0.95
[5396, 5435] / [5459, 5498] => 1.01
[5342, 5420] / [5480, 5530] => 1.05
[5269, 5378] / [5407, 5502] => 1.07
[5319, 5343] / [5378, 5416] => 1.04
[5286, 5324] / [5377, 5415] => 1.02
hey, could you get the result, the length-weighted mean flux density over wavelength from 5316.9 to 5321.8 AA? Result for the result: 67.5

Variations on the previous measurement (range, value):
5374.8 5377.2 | 71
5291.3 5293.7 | 74.5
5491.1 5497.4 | 64.9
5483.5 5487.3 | 73.6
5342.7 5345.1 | 71.4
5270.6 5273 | 66.2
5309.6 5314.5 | 72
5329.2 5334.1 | 71.6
